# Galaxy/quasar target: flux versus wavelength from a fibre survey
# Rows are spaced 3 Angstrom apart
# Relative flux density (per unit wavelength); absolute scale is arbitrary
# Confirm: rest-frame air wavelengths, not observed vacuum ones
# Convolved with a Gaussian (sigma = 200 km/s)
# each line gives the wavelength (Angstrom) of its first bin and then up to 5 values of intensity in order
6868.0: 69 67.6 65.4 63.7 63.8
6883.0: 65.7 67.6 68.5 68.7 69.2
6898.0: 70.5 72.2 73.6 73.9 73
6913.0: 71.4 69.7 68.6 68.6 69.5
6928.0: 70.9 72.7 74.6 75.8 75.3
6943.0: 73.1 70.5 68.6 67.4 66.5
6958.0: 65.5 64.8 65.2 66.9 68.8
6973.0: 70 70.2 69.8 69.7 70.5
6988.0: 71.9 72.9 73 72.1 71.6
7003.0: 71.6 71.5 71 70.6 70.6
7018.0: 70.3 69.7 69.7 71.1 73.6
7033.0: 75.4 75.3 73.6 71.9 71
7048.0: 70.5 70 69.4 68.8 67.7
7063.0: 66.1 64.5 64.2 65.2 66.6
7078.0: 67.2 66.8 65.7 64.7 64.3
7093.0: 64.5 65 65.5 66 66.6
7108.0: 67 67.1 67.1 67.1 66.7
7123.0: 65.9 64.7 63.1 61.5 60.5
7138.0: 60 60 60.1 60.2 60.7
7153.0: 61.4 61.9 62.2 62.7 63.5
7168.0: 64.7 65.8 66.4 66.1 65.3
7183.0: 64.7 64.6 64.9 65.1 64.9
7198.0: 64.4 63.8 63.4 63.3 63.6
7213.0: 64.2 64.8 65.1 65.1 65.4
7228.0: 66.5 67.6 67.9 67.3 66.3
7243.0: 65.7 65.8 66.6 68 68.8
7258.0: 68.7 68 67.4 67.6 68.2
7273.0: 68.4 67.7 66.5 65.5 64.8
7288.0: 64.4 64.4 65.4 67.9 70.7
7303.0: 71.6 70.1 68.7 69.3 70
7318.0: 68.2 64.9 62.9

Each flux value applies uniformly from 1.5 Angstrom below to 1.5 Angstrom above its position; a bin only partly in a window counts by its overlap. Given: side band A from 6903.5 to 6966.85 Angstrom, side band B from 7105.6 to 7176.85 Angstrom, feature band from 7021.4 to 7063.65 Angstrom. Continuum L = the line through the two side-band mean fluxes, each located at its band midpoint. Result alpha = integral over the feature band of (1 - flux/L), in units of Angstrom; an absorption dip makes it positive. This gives -2.7 Angstrom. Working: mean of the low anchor 70.3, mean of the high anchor 63.6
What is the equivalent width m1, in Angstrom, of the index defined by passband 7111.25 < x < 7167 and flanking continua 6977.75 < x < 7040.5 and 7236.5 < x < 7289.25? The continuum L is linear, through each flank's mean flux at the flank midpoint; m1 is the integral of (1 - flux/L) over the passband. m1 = 5.2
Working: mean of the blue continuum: 71.7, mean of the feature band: 62.9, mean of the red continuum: 67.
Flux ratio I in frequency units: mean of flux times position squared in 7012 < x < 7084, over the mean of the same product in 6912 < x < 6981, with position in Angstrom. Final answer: 1.03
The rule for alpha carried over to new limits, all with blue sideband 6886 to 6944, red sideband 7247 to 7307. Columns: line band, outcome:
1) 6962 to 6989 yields 0.6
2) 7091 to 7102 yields 0.7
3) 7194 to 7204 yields 0.6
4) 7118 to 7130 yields 0.7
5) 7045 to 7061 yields 0.1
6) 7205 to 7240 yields 1.3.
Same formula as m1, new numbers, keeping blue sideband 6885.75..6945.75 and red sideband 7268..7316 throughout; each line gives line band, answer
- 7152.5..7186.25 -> 2.3 Angstrom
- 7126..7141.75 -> 1.8 Angstrom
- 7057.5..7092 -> 2.0 Angstrom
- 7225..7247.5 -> 0.5 Angstrom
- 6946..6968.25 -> 1.4 Angstrom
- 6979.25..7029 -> -0.4 Angstrom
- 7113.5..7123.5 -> 0.4 Angstrom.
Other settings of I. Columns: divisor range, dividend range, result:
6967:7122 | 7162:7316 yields 1.02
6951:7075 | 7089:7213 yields 0.96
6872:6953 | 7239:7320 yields 1.07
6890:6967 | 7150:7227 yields 0.98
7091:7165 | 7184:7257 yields 1.06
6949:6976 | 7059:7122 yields 1.02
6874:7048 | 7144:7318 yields 1.01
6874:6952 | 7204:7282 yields 1.04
